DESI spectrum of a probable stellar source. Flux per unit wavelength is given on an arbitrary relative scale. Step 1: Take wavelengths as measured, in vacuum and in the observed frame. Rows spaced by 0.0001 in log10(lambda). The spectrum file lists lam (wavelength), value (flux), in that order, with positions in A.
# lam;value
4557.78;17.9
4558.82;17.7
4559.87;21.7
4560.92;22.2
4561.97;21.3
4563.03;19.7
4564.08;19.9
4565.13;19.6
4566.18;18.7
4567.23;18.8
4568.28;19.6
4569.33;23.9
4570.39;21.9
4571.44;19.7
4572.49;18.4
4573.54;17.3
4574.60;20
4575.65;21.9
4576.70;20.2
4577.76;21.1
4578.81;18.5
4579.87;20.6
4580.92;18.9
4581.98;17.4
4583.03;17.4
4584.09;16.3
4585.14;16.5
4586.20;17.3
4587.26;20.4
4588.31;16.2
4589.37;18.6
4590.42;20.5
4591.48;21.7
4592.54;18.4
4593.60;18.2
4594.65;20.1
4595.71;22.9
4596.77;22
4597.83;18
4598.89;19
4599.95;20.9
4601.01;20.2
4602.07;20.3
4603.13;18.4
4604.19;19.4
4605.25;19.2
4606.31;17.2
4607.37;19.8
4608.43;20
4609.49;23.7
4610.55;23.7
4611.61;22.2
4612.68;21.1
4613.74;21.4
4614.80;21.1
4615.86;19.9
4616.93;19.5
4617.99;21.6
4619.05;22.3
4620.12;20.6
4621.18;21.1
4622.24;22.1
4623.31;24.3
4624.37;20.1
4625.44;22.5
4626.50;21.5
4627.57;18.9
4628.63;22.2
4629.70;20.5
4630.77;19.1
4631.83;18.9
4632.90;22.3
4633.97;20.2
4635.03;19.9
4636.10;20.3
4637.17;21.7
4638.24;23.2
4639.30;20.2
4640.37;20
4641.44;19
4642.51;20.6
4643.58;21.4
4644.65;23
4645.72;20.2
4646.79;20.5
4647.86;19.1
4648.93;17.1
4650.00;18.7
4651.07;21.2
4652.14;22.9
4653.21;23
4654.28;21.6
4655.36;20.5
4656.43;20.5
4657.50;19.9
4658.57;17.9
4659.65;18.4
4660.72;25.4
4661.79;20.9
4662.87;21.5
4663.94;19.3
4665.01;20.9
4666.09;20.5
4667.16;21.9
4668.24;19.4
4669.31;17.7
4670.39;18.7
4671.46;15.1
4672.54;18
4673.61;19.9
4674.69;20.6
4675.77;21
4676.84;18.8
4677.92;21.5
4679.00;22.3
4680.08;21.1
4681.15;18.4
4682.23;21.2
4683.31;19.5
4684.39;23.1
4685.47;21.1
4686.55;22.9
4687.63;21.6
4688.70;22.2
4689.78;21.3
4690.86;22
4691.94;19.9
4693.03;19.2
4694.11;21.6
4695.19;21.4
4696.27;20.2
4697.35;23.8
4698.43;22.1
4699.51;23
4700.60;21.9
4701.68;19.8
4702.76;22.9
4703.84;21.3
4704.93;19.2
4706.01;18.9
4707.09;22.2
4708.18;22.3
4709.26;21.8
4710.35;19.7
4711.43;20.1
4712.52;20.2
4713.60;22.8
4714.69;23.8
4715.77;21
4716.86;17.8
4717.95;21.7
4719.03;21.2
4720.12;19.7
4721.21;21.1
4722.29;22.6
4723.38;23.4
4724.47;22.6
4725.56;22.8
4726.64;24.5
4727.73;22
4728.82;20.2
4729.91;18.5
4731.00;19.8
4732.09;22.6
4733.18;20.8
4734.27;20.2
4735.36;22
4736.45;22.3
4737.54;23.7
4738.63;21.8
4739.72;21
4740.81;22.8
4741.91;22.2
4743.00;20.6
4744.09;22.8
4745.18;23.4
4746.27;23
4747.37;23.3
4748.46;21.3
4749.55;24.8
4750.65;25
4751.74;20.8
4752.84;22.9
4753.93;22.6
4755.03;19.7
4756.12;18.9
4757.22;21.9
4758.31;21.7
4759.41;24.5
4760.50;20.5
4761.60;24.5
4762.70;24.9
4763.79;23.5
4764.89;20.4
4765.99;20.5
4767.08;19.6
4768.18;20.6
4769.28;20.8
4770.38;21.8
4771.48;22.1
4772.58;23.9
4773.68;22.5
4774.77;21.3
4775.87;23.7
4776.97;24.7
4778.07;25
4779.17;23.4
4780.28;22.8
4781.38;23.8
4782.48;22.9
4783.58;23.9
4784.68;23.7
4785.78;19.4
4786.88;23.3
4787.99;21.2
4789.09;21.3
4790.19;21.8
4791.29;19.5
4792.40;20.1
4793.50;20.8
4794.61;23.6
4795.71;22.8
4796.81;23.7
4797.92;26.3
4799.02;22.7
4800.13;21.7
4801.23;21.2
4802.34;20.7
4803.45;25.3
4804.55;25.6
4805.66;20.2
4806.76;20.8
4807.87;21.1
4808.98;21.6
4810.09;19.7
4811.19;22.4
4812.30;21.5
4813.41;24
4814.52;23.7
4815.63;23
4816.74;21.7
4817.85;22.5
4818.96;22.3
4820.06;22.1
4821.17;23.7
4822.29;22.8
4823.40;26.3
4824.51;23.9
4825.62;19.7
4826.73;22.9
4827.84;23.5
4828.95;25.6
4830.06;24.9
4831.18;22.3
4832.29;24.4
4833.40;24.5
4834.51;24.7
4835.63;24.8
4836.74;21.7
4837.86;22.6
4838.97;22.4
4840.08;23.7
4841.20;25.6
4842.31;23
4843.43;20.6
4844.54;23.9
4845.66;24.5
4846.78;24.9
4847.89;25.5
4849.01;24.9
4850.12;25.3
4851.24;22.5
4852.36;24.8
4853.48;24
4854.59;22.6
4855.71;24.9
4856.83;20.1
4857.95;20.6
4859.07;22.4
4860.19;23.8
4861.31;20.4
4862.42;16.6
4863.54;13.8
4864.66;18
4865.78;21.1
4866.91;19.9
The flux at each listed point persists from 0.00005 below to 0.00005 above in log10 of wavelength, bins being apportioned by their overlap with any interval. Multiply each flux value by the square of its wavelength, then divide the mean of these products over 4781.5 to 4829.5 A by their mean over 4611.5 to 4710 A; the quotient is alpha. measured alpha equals 1.2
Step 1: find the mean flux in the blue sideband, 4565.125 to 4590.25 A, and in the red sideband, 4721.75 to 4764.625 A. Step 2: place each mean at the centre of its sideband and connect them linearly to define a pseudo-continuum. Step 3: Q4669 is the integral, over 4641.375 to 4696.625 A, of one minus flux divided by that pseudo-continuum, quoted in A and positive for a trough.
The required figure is 0.9 A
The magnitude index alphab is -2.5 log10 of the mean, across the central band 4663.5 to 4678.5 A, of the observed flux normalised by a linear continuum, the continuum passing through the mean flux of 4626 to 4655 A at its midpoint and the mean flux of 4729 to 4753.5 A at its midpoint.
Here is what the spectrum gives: 0.08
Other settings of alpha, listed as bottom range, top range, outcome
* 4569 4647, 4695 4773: 1.13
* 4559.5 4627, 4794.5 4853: 1.27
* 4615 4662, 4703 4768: 1.09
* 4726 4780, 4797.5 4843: 1.07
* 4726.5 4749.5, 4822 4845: 1.12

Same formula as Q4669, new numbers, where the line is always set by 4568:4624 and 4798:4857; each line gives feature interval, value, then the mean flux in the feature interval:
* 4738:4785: -0.4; 22.5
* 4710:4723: 0.4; 21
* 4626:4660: 0.4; 20.5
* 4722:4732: 0.0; 21.8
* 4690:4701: -0.1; 21.5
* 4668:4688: 1.0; 20.1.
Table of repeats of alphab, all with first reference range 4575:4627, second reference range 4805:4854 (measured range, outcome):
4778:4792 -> 0.01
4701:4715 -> 0.02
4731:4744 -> 0.01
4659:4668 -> 0.00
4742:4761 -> 0.00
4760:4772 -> 0.03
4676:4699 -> 0.00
